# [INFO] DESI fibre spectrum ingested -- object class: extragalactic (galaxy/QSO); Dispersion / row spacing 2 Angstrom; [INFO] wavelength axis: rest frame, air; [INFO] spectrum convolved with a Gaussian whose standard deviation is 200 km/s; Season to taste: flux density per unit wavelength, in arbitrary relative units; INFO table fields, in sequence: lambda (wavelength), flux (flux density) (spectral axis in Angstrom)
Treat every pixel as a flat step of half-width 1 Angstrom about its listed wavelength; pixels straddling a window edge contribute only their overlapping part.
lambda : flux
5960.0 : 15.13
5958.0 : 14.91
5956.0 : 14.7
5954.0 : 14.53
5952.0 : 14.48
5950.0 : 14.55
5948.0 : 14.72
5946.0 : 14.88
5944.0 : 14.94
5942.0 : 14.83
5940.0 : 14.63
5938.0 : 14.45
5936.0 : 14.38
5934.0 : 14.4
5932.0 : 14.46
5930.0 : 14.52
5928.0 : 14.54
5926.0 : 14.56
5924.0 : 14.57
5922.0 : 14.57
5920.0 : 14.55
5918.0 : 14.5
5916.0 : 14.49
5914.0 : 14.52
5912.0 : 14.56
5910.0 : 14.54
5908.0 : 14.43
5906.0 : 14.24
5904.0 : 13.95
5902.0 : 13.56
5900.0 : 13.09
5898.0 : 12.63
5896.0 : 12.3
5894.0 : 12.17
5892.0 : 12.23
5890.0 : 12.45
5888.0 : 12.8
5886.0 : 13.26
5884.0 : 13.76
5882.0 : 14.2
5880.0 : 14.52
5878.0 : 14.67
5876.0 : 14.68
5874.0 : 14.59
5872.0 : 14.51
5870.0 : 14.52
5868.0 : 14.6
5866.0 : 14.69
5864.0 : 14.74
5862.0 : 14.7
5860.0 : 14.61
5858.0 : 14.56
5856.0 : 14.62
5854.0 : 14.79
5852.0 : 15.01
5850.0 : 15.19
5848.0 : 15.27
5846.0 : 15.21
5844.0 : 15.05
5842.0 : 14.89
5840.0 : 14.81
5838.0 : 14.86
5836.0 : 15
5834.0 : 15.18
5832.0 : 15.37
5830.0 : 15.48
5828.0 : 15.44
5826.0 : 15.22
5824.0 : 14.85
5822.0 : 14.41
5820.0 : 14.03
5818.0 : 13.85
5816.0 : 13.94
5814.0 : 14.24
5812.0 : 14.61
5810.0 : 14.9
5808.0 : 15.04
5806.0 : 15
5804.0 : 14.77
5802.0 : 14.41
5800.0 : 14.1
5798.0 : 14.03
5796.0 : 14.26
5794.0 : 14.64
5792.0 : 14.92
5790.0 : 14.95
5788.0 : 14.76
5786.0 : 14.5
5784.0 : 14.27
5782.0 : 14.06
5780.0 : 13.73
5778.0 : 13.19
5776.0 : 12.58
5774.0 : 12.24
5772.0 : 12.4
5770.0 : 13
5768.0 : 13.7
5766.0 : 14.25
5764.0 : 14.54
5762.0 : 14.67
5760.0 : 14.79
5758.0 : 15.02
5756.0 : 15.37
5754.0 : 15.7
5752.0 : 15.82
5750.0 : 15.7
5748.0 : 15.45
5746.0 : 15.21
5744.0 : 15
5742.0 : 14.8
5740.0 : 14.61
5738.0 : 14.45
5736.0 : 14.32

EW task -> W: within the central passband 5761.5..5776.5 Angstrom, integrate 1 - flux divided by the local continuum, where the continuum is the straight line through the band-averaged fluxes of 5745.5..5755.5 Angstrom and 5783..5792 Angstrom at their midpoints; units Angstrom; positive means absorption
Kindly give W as 1.7 Angstrom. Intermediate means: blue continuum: 15.6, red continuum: 14.7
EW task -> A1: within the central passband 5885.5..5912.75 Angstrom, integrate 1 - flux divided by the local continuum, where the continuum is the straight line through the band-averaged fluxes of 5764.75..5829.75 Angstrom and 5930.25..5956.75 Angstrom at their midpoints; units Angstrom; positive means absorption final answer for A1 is 2.26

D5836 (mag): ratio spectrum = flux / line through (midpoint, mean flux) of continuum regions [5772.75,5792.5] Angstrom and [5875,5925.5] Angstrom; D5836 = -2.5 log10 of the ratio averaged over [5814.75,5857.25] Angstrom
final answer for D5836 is -0.08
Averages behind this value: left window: 13.9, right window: 13.8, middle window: 14.9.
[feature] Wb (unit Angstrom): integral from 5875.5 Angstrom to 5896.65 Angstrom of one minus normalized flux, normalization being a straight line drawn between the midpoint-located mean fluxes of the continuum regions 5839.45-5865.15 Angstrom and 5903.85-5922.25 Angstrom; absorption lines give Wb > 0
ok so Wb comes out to 1.87 Angstrom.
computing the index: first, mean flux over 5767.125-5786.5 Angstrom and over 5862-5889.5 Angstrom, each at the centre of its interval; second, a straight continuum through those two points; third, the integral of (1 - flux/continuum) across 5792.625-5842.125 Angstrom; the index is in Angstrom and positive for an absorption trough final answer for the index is -3.5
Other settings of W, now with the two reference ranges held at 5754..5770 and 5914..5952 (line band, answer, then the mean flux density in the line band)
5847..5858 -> -0.27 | 14.9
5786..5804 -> 0.08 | 14.5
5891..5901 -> 1.44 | 12.5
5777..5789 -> 0.41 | 14.1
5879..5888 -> 0.48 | 13.8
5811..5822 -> 0.32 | 14.2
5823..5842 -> -0.70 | 15.1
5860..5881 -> -0.06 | 14.6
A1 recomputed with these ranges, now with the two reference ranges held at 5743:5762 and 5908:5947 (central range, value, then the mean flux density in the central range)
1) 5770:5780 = 1.61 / 12.8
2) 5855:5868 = 0.17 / 14.6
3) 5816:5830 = 0.34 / 14.6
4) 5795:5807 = 0.53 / 14.4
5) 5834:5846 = -0.02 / 15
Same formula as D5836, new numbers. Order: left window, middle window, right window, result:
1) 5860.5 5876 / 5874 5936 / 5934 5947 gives 0.05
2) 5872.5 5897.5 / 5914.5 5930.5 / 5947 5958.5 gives -0.03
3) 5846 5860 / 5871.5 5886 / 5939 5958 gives 0.04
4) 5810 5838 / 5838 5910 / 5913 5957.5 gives 0.04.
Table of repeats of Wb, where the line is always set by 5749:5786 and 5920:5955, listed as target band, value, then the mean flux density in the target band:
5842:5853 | -0.6 Angstrom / 15.1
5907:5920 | 0.0 Angstrom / 14.5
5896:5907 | 0.8 Angstrom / 13.4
